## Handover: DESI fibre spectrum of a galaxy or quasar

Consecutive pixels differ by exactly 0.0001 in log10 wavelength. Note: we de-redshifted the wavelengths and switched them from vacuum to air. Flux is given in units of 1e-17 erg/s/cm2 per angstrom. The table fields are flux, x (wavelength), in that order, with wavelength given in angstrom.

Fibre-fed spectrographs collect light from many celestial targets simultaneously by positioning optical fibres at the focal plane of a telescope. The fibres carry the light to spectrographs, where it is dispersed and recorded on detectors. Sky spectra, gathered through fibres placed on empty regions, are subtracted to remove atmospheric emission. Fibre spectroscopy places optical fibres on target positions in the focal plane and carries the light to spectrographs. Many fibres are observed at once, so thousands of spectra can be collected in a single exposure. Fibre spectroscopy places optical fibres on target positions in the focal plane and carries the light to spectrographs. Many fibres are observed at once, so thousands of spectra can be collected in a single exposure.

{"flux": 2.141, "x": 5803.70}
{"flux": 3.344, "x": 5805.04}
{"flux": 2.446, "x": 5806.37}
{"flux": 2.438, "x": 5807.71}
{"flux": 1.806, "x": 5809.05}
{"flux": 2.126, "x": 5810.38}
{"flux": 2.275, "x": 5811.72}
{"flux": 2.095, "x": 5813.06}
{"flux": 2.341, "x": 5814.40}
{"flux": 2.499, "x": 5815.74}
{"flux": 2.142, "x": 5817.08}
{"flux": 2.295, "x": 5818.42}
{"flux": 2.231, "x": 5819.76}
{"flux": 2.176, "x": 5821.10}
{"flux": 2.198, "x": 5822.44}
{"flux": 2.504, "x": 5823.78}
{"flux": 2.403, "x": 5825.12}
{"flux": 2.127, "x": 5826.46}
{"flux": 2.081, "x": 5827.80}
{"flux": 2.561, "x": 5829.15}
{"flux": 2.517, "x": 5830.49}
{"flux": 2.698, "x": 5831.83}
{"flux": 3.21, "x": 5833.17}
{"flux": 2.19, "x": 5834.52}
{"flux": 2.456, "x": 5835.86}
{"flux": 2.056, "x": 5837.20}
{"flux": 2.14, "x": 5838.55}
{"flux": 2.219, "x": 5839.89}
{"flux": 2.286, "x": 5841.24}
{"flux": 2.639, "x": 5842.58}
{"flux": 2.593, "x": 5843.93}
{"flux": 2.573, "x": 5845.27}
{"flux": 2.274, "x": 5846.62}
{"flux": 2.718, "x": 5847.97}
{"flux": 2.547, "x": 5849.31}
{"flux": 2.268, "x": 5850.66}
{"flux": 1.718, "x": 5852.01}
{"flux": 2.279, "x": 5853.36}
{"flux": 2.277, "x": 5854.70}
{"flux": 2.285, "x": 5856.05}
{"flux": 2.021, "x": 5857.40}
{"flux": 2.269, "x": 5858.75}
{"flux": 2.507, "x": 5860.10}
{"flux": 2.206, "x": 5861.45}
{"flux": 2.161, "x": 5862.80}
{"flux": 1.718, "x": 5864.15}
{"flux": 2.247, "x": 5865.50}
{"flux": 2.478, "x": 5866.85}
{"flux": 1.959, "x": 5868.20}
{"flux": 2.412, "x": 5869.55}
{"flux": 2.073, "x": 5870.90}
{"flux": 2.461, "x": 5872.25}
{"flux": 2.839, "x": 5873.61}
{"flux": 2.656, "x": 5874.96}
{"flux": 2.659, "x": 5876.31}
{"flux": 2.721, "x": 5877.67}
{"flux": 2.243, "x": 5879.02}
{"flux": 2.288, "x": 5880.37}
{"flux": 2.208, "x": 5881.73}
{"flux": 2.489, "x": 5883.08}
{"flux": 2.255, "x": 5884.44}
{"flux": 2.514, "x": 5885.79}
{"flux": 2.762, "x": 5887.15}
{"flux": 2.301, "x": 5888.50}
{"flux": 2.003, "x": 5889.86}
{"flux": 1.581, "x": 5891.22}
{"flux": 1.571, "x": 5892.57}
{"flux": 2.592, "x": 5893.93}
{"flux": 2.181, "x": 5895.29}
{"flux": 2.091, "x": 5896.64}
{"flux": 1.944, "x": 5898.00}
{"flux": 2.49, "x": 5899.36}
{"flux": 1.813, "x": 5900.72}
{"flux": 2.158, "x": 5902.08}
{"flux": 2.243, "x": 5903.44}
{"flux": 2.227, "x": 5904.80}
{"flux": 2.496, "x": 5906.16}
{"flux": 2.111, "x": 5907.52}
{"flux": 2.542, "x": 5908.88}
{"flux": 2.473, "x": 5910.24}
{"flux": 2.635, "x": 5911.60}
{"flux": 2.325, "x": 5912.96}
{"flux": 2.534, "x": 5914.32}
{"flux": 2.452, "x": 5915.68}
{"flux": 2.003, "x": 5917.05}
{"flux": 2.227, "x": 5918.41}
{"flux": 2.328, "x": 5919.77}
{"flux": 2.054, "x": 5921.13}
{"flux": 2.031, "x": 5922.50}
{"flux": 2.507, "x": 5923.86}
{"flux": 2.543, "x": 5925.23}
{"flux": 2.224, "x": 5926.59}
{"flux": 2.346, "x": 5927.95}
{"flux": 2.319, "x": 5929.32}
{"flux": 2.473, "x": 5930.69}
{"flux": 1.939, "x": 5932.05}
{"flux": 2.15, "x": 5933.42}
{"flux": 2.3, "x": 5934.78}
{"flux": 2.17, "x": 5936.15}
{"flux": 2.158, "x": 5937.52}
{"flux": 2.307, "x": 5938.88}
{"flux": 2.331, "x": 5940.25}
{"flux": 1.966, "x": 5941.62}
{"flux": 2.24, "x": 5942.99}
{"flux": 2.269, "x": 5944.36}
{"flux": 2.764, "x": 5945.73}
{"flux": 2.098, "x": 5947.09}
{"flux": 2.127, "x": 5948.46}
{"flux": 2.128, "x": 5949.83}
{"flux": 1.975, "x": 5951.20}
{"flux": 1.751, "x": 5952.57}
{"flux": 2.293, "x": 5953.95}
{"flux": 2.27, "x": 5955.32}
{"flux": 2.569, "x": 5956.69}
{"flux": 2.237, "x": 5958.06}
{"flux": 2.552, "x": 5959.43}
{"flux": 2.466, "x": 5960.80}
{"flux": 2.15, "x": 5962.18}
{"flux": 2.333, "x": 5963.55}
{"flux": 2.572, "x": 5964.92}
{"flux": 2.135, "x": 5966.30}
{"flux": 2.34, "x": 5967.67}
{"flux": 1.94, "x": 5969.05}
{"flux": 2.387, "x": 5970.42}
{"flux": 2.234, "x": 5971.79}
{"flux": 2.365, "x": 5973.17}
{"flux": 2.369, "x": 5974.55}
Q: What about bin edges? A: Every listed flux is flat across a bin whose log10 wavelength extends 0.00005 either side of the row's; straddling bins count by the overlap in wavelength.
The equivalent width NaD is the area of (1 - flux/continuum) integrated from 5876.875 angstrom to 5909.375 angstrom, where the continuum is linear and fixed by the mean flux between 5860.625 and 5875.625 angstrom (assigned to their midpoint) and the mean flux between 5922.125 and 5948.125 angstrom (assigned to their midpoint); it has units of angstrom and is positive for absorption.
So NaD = 0.6 angstrom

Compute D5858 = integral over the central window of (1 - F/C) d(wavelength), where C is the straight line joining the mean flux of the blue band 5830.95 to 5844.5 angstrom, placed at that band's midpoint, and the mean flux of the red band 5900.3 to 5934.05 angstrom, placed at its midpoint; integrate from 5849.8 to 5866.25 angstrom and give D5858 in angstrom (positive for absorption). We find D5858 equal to 1.6 angstrom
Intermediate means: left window 2.45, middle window 2.17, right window 2.29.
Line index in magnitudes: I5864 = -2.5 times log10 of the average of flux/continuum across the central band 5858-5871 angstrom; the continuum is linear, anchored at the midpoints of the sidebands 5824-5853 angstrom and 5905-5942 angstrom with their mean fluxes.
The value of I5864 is 0.074 mag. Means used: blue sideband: 2.39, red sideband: 2.3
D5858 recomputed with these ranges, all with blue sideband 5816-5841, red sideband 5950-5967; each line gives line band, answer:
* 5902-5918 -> -0.4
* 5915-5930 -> 0.1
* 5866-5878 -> -0.7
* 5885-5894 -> 0.6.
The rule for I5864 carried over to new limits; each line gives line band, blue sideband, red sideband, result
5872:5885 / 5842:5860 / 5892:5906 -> -0.11 mag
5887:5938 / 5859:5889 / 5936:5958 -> 0.02 mag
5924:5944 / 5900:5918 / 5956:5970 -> 0.03 mag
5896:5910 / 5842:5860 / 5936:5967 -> 0.04 mag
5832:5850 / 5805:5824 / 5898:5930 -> -0.08 mag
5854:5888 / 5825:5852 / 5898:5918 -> 0.01 mag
